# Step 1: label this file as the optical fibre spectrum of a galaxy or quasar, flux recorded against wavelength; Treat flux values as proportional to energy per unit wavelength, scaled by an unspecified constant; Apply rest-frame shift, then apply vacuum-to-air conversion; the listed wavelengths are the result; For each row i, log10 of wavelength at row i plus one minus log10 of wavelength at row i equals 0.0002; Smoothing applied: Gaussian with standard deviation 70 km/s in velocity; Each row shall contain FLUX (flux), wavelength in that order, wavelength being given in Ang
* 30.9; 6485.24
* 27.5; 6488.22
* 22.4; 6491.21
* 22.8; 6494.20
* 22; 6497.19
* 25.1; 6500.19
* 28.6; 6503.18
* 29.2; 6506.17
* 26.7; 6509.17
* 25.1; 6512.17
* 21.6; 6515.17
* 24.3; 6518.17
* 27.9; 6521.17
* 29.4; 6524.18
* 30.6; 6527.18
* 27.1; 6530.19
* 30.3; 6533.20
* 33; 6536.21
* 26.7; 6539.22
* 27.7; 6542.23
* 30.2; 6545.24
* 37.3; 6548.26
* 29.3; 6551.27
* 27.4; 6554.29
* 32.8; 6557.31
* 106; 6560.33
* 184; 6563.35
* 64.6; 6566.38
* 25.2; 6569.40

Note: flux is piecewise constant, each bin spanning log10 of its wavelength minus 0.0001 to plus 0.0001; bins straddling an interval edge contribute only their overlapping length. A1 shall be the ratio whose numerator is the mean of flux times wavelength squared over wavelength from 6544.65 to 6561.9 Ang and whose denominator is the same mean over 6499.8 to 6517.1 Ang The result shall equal 1.75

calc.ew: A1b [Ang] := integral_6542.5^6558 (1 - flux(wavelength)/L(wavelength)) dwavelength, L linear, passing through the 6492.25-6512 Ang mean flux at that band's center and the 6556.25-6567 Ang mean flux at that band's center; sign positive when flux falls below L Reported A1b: 10.0 Ang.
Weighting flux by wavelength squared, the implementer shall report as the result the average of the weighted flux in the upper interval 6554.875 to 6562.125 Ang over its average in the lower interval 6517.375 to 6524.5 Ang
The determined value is 2.56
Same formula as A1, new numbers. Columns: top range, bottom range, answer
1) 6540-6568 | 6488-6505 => 2.44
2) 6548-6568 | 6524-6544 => 2.43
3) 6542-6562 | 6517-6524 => 1.64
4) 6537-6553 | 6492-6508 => 1.21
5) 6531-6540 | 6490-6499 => 1.35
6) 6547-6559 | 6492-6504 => 1.37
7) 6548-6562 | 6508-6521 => 2.01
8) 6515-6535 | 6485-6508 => 1.09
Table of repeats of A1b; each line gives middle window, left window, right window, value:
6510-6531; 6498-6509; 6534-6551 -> 1.6 Ang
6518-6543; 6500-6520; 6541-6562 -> 3.9 Ang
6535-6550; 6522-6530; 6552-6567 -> 6.5 Ang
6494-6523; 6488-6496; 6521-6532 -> 0.7 Ang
